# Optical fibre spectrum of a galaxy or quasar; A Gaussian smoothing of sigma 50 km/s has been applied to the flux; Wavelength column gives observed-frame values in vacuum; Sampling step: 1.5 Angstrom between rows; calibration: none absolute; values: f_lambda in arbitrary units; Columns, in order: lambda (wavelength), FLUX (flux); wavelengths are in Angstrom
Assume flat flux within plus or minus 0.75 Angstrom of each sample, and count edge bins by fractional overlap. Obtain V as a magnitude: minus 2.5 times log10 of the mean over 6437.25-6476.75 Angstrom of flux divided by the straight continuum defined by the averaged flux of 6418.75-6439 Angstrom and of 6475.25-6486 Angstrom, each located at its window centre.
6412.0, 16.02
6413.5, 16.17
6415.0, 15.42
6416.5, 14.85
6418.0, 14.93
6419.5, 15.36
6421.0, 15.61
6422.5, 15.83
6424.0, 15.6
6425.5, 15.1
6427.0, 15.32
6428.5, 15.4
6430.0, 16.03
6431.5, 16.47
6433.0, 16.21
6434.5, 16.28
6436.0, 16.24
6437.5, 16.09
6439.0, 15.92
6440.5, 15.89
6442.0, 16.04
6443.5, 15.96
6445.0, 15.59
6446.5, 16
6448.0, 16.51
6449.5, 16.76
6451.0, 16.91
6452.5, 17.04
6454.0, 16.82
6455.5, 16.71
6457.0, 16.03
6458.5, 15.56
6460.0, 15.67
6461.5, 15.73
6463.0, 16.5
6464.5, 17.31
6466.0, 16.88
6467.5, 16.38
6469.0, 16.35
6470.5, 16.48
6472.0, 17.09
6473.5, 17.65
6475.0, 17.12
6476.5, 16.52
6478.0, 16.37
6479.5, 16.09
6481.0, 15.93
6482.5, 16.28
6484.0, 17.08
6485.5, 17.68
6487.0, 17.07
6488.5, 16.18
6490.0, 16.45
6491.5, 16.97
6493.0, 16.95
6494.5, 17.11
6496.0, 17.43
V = -0.014 mag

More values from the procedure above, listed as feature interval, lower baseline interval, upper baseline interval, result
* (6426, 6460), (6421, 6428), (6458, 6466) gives -0.02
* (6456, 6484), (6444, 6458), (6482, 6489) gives 0.02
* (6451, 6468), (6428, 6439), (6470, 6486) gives 0.00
